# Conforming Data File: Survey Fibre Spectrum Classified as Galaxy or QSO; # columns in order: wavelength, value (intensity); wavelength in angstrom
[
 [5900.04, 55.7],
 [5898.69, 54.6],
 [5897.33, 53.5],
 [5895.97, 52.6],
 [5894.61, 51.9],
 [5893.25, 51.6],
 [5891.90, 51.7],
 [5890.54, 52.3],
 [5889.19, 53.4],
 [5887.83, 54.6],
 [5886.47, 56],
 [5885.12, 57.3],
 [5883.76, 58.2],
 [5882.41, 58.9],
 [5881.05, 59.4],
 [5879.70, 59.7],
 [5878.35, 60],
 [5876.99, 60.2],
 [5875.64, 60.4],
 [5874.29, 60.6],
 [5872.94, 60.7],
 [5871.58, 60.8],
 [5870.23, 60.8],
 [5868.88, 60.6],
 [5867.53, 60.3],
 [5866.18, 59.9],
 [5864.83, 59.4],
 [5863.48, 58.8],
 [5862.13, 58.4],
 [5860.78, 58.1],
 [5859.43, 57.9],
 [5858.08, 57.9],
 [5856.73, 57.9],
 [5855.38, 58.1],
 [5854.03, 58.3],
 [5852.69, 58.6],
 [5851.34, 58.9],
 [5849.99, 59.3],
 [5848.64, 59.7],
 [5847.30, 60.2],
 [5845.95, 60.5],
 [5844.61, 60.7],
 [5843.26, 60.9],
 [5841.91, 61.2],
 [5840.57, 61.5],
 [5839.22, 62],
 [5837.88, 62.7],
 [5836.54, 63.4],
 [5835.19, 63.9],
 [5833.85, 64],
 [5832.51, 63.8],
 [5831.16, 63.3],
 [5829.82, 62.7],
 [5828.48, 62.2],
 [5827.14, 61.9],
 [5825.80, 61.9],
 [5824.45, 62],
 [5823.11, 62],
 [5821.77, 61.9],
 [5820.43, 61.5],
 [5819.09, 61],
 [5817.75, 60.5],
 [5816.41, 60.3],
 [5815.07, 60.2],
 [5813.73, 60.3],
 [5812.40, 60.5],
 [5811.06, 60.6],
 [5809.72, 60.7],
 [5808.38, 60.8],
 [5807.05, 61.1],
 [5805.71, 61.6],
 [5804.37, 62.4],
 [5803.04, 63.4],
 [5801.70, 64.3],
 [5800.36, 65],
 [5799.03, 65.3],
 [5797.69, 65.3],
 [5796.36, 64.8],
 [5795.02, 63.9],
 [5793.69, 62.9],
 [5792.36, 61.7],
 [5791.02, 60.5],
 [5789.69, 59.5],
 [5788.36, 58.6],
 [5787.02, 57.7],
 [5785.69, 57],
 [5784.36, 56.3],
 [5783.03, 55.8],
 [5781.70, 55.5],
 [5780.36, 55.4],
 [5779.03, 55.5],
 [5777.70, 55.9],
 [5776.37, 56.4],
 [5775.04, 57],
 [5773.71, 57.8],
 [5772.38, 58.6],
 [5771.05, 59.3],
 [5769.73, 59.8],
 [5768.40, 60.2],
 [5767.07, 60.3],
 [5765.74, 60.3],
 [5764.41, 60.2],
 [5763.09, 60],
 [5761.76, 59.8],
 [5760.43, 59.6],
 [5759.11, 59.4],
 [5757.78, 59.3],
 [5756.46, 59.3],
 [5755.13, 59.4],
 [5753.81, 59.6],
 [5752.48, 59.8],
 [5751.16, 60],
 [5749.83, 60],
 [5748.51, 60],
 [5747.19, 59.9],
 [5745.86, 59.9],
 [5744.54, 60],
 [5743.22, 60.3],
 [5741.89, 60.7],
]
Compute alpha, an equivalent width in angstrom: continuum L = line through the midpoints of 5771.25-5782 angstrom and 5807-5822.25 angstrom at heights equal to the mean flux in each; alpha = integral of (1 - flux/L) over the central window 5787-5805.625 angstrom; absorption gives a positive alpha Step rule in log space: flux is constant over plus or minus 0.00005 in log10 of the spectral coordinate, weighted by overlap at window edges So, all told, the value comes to -1.2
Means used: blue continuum 56.6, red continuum 60.8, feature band 62.6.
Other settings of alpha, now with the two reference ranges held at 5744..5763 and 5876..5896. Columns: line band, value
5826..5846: -1.72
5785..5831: -2.74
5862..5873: -0.67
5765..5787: 0.56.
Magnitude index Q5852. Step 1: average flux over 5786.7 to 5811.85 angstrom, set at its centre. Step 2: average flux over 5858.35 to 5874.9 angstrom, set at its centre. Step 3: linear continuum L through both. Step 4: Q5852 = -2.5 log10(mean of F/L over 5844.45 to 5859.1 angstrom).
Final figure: 0.02 mag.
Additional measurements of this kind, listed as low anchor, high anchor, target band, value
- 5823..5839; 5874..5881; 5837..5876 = 0.027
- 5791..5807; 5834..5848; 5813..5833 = 0.014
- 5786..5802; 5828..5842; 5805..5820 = 0.033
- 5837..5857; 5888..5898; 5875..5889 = -0.075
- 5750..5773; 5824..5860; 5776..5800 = 0.012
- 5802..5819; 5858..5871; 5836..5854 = -0.013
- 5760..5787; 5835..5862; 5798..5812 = -0.066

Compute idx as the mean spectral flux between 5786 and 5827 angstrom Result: 61.7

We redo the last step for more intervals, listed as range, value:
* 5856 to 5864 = 58.1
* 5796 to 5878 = 61.1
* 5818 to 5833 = 62.1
